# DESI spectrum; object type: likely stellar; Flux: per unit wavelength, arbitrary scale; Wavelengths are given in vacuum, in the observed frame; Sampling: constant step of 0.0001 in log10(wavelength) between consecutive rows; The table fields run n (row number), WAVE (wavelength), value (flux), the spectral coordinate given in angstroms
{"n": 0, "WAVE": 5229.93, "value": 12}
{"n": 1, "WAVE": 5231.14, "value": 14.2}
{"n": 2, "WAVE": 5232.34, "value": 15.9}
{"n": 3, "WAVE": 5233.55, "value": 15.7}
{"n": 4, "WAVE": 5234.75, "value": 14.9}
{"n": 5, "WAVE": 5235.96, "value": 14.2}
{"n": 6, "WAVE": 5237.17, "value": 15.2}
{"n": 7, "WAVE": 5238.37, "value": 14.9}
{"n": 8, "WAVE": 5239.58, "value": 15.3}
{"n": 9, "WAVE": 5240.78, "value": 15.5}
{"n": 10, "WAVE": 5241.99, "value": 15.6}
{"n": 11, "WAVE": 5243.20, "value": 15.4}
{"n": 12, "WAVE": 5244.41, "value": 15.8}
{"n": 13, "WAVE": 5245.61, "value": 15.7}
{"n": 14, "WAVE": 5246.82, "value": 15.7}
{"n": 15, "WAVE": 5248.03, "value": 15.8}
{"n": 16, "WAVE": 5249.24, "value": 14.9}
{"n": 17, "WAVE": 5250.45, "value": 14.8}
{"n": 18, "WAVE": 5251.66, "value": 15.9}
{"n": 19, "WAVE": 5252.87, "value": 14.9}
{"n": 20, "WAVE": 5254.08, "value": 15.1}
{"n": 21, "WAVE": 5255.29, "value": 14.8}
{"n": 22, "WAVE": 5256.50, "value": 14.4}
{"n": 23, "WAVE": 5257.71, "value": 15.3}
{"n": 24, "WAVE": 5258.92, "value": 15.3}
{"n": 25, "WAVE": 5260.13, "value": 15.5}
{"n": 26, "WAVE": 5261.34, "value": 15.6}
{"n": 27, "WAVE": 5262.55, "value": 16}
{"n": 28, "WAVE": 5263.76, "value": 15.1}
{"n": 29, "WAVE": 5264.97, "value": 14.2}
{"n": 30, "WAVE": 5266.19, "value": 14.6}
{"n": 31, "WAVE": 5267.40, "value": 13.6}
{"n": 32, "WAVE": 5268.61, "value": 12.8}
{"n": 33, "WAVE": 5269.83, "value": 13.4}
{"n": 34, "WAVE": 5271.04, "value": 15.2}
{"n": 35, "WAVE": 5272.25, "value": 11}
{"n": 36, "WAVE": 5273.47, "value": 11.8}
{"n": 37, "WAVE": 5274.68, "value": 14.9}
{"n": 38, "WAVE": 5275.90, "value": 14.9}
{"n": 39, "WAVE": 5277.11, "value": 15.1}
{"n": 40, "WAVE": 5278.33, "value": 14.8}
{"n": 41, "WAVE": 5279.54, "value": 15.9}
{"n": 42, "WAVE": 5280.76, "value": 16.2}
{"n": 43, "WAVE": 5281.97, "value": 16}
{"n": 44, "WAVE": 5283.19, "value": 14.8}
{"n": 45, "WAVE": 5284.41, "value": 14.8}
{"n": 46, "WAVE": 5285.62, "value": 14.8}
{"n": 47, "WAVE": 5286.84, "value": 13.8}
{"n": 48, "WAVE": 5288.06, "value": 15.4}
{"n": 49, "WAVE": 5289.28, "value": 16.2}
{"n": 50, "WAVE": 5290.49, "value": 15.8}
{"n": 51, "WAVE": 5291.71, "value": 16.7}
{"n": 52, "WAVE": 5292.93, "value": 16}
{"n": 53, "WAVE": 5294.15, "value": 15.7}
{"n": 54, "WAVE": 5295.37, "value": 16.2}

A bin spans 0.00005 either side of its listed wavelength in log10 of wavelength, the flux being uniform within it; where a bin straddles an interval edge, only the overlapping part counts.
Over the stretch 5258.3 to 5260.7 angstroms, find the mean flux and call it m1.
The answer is 15.4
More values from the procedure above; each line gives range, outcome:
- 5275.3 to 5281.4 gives 15.4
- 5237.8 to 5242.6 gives 15.3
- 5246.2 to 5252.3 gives 15.4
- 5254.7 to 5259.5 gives 15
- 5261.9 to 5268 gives 14.7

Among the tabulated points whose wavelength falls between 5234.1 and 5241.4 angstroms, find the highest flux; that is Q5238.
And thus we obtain 15.5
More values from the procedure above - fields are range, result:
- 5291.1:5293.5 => 16.7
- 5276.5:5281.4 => 16.2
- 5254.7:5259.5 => 15.3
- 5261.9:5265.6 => 16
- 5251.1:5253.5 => 15.9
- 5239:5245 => 15.8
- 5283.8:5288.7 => 15.4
